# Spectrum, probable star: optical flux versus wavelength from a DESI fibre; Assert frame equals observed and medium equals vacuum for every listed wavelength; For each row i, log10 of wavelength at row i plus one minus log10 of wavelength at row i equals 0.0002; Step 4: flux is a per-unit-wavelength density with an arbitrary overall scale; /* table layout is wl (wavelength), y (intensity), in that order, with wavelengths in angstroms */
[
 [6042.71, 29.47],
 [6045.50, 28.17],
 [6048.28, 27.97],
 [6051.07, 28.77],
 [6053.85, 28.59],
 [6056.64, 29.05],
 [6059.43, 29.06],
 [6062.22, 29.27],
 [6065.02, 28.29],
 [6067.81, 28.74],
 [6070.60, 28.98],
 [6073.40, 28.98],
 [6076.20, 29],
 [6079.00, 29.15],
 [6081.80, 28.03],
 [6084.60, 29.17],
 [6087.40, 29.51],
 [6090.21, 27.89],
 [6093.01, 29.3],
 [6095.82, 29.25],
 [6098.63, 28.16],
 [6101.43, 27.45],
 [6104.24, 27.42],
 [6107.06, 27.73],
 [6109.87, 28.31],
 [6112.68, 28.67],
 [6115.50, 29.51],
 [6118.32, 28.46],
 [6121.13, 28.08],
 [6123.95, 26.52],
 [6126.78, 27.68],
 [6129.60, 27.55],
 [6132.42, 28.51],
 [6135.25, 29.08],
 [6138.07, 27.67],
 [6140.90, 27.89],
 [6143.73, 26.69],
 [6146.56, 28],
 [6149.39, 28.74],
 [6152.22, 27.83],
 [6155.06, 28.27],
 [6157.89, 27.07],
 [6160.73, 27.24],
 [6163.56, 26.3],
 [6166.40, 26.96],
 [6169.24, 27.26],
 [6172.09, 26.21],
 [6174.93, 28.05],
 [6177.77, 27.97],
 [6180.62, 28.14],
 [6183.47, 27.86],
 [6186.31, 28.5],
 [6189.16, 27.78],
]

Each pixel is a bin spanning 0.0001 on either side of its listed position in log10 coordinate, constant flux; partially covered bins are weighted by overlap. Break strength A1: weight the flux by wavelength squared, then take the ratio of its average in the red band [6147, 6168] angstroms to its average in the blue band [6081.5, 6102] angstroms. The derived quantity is 1.0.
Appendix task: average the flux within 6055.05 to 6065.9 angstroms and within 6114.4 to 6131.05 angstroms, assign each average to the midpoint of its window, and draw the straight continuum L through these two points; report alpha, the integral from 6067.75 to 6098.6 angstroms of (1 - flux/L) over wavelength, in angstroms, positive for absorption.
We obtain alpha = -0.3 angstroms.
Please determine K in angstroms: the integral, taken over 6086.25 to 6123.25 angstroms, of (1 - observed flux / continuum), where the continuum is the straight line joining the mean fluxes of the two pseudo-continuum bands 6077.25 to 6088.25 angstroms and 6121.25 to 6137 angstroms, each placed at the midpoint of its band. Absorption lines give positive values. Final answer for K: 0.1 angstroms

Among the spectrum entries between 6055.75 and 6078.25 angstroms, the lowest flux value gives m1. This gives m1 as 28.29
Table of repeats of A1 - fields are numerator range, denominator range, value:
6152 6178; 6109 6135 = 0.98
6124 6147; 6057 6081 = 0.98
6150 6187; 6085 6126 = 0.99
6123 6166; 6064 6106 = 0.99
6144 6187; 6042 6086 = 0.99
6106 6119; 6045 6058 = 1.02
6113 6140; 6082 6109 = 1.00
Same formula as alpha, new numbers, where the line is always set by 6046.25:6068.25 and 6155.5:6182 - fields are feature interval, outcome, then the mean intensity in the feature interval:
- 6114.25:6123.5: -0.2 angstroms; 28.5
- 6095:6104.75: 0.0 angstroms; 28.1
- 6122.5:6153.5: -0.2 angstroms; 27.8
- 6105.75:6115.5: -0.1 angstroms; 28.4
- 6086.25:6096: -0.2 angstroms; 28.9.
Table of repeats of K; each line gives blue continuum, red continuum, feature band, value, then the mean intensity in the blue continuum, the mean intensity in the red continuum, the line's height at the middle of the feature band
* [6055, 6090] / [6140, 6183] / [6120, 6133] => 0.2 angstroms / 28.9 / 27.5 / 28.1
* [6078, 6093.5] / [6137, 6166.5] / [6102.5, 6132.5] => 0.2 angstroms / 28.8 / 27.5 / 28.2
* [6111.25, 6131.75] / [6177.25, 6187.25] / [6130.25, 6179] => 0.8 angstroms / 28.1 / 28.1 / 28.1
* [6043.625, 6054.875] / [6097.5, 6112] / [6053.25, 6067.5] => -0.3 angstroms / 28.4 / 27.9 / 28.3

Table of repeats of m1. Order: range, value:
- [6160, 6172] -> 26.3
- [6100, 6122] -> 27.42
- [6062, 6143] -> 26.52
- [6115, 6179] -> 26.21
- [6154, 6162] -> 27.07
